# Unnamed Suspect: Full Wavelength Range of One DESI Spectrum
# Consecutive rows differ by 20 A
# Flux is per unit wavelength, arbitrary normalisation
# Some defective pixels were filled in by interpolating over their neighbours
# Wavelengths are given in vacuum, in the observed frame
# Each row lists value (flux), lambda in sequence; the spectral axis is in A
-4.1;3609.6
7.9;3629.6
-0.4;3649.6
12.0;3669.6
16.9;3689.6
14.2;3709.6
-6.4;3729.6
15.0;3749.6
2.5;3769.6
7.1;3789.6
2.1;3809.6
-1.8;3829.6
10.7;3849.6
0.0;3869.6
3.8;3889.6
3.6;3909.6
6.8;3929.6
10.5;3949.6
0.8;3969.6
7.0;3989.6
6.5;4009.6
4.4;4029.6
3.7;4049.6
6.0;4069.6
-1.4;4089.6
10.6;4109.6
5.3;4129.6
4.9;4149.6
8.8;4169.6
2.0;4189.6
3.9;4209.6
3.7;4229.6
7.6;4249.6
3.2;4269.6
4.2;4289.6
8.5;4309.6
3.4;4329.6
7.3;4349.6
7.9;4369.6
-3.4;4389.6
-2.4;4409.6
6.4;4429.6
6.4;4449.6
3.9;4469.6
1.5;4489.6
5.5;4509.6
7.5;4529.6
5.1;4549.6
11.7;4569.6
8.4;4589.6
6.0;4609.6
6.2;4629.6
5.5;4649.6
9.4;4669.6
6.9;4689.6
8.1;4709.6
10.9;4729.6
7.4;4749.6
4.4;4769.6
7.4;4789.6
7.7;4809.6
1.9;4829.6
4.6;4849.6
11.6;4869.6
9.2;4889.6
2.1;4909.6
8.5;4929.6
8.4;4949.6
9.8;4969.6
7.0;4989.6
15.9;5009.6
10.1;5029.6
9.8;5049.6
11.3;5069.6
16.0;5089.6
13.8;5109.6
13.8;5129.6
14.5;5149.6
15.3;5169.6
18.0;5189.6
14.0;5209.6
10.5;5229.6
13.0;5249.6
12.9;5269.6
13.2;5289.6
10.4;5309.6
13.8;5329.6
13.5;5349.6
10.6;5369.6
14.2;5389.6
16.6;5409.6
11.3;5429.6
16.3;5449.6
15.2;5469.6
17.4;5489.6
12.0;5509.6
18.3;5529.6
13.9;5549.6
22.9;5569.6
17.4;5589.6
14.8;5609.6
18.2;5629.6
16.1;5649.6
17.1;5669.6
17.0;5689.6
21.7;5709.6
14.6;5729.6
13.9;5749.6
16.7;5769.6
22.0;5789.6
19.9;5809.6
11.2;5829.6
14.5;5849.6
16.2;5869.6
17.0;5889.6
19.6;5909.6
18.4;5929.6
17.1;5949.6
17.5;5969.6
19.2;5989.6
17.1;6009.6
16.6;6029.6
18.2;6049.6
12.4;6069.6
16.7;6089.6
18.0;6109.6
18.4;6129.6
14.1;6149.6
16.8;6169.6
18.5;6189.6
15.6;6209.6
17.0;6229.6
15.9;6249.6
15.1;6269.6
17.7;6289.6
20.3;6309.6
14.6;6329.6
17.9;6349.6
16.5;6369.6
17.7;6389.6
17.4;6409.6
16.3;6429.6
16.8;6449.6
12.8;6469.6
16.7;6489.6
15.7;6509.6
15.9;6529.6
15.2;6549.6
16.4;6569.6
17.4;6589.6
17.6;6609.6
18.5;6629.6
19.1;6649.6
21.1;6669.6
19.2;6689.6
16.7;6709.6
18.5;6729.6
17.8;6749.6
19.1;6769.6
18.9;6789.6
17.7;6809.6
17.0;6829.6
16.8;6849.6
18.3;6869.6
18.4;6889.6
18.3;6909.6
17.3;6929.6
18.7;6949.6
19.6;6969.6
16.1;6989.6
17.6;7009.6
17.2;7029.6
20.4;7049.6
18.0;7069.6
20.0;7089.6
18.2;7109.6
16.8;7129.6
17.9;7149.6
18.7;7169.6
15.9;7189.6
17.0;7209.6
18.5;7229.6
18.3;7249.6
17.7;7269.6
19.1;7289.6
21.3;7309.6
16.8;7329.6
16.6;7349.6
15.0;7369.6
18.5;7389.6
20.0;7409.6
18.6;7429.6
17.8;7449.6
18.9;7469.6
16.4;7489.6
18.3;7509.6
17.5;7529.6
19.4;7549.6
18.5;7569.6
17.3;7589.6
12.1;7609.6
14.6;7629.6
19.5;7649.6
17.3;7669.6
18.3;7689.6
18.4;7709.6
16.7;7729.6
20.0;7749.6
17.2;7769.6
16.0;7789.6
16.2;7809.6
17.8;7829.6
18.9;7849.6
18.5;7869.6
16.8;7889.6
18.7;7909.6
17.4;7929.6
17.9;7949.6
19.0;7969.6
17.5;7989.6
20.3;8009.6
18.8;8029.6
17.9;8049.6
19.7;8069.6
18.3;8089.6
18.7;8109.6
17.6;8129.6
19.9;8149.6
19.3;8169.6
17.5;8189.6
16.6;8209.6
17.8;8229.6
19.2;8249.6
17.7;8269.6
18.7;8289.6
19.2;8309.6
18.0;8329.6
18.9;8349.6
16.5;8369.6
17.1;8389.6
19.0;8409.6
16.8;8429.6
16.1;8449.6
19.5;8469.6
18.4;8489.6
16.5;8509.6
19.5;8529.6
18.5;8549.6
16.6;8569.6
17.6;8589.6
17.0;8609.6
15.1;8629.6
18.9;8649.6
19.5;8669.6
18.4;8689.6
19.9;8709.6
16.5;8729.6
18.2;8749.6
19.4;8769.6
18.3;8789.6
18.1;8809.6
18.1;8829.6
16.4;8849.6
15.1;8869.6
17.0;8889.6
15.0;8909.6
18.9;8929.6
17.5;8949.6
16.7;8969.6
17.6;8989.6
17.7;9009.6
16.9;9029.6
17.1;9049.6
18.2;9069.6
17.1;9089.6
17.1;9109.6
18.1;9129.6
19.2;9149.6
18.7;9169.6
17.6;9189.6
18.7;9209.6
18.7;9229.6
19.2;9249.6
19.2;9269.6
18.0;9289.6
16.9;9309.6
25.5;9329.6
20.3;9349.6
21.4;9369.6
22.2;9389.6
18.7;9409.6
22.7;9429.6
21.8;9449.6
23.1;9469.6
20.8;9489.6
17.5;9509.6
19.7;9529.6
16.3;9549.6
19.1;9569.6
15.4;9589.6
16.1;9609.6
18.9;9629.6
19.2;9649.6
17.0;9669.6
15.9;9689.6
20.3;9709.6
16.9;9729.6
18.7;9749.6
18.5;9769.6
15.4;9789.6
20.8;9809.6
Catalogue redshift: 0.249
